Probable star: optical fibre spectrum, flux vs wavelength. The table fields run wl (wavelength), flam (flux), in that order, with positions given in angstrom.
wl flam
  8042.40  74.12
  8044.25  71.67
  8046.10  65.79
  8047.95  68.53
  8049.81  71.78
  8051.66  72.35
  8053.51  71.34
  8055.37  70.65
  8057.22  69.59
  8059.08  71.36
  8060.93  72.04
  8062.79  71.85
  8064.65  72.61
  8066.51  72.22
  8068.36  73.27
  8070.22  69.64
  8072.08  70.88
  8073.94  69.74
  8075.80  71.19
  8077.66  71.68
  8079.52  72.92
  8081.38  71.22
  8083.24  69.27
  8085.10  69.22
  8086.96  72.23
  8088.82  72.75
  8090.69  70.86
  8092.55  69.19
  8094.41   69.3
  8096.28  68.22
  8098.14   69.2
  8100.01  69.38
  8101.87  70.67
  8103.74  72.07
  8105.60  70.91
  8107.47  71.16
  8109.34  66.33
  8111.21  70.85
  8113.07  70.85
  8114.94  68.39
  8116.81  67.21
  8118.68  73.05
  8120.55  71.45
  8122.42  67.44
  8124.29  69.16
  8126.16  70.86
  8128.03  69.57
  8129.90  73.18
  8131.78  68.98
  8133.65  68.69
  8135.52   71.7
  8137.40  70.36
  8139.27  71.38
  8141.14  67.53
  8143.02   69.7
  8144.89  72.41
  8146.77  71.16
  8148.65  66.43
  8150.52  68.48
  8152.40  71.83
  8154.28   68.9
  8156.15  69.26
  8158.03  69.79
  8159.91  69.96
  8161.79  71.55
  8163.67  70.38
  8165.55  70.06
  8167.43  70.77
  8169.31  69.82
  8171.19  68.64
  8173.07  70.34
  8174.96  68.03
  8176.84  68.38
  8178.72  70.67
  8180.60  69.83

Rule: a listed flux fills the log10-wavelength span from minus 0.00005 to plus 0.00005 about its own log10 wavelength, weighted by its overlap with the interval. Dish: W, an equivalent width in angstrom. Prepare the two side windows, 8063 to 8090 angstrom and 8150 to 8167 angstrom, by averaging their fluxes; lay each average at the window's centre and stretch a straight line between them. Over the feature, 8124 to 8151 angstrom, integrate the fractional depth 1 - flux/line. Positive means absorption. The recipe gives 0.1 angstrom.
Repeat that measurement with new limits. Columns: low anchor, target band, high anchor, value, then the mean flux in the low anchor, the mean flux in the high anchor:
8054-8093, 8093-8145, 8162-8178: 0.4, 71.2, 69.7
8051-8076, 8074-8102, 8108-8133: 0.1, 71.3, 69.8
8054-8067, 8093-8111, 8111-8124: 0.1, 71.4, 69.8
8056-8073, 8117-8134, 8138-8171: 0.1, 71.5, 70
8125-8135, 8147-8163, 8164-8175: 0.1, 70.3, 69.8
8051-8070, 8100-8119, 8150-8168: 0.2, 71.6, 70.1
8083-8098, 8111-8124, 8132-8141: 0.1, 70.1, 70.2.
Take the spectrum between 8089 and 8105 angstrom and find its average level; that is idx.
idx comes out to 70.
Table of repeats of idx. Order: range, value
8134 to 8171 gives 70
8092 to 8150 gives 69.9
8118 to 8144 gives 70.2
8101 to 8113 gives 70.4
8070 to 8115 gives 70.4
